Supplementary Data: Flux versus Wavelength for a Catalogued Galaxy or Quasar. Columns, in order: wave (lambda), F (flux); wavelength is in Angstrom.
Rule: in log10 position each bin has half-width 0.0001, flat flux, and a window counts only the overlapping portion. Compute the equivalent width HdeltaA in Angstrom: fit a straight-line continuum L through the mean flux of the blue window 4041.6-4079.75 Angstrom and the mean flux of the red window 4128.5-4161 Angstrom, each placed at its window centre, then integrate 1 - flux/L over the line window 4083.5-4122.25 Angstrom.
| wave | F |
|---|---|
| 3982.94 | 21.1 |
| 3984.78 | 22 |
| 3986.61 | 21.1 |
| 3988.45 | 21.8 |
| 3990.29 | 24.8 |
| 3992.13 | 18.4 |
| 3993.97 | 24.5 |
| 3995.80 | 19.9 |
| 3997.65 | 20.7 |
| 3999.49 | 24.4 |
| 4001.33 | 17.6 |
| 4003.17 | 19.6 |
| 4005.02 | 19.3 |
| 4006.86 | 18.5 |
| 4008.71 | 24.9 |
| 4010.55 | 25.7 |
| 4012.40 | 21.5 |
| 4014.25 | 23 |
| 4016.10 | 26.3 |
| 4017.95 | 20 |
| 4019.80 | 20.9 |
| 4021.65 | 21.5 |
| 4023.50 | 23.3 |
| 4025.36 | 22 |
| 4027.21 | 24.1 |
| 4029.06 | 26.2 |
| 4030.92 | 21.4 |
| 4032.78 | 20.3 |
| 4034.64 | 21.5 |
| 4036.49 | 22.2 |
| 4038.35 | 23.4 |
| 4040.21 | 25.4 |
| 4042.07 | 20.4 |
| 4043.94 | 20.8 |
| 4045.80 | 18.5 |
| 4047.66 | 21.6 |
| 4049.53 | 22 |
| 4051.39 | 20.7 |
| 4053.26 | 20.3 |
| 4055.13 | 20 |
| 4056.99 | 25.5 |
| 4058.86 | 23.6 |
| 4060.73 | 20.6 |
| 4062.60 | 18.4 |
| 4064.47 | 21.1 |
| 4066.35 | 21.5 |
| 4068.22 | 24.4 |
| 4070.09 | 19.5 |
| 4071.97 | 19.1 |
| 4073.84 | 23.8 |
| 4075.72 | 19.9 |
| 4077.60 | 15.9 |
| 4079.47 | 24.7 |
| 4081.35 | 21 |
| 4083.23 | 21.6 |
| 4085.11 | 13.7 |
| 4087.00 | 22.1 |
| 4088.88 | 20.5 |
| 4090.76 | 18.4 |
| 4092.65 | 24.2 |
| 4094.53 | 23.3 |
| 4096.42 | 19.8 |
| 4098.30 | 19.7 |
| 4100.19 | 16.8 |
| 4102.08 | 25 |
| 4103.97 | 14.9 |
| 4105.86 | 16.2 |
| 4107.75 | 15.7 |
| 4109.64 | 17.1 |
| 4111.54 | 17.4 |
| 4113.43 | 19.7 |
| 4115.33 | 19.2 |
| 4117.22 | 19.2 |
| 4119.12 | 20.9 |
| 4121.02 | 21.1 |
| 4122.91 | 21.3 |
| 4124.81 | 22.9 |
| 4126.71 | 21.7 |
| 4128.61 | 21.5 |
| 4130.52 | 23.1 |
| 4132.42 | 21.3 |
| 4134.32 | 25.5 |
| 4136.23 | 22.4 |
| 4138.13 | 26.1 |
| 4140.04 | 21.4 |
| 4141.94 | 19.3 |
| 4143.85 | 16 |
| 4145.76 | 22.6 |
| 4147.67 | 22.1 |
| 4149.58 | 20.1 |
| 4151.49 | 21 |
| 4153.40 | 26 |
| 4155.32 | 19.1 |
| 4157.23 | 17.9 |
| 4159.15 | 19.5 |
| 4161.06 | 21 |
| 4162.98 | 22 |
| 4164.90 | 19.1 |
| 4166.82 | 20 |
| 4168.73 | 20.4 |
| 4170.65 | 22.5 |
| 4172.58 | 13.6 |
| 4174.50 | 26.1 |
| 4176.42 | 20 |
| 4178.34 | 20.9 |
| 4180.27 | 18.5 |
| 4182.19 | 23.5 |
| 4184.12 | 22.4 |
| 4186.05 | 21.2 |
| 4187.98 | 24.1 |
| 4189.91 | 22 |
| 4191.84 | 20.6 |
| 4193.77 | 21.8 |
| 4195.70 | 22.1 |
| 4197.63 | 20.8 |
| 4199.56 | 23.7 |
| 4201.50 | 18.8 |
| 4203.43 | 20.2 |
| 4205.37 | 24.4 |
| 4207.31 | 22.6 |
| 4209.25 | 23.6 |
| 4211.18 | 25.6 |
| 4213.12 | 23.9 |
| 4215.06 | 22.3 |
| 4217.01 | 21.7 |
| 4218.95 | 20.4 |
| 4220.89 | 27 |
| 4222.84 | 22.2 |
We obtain 3.52 Angstrom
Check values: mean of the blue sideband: 21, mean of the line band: 19.3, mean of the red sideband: 21.4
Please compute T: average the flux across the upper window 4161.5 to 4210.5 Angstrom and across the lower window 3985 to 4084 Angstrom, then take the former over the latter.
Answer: 0.99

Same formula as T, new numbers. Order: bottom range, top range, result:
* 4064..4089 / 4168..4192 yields 1.03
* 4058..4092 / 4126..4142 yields 1.10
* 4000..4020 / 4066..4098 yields 0.96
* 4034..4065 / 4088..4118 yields 0.89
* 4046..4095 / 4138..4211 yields 1.01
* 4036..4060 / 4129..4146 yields 1.00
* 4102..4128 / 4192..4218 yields 1.16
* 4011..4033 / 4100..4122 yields 0.82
